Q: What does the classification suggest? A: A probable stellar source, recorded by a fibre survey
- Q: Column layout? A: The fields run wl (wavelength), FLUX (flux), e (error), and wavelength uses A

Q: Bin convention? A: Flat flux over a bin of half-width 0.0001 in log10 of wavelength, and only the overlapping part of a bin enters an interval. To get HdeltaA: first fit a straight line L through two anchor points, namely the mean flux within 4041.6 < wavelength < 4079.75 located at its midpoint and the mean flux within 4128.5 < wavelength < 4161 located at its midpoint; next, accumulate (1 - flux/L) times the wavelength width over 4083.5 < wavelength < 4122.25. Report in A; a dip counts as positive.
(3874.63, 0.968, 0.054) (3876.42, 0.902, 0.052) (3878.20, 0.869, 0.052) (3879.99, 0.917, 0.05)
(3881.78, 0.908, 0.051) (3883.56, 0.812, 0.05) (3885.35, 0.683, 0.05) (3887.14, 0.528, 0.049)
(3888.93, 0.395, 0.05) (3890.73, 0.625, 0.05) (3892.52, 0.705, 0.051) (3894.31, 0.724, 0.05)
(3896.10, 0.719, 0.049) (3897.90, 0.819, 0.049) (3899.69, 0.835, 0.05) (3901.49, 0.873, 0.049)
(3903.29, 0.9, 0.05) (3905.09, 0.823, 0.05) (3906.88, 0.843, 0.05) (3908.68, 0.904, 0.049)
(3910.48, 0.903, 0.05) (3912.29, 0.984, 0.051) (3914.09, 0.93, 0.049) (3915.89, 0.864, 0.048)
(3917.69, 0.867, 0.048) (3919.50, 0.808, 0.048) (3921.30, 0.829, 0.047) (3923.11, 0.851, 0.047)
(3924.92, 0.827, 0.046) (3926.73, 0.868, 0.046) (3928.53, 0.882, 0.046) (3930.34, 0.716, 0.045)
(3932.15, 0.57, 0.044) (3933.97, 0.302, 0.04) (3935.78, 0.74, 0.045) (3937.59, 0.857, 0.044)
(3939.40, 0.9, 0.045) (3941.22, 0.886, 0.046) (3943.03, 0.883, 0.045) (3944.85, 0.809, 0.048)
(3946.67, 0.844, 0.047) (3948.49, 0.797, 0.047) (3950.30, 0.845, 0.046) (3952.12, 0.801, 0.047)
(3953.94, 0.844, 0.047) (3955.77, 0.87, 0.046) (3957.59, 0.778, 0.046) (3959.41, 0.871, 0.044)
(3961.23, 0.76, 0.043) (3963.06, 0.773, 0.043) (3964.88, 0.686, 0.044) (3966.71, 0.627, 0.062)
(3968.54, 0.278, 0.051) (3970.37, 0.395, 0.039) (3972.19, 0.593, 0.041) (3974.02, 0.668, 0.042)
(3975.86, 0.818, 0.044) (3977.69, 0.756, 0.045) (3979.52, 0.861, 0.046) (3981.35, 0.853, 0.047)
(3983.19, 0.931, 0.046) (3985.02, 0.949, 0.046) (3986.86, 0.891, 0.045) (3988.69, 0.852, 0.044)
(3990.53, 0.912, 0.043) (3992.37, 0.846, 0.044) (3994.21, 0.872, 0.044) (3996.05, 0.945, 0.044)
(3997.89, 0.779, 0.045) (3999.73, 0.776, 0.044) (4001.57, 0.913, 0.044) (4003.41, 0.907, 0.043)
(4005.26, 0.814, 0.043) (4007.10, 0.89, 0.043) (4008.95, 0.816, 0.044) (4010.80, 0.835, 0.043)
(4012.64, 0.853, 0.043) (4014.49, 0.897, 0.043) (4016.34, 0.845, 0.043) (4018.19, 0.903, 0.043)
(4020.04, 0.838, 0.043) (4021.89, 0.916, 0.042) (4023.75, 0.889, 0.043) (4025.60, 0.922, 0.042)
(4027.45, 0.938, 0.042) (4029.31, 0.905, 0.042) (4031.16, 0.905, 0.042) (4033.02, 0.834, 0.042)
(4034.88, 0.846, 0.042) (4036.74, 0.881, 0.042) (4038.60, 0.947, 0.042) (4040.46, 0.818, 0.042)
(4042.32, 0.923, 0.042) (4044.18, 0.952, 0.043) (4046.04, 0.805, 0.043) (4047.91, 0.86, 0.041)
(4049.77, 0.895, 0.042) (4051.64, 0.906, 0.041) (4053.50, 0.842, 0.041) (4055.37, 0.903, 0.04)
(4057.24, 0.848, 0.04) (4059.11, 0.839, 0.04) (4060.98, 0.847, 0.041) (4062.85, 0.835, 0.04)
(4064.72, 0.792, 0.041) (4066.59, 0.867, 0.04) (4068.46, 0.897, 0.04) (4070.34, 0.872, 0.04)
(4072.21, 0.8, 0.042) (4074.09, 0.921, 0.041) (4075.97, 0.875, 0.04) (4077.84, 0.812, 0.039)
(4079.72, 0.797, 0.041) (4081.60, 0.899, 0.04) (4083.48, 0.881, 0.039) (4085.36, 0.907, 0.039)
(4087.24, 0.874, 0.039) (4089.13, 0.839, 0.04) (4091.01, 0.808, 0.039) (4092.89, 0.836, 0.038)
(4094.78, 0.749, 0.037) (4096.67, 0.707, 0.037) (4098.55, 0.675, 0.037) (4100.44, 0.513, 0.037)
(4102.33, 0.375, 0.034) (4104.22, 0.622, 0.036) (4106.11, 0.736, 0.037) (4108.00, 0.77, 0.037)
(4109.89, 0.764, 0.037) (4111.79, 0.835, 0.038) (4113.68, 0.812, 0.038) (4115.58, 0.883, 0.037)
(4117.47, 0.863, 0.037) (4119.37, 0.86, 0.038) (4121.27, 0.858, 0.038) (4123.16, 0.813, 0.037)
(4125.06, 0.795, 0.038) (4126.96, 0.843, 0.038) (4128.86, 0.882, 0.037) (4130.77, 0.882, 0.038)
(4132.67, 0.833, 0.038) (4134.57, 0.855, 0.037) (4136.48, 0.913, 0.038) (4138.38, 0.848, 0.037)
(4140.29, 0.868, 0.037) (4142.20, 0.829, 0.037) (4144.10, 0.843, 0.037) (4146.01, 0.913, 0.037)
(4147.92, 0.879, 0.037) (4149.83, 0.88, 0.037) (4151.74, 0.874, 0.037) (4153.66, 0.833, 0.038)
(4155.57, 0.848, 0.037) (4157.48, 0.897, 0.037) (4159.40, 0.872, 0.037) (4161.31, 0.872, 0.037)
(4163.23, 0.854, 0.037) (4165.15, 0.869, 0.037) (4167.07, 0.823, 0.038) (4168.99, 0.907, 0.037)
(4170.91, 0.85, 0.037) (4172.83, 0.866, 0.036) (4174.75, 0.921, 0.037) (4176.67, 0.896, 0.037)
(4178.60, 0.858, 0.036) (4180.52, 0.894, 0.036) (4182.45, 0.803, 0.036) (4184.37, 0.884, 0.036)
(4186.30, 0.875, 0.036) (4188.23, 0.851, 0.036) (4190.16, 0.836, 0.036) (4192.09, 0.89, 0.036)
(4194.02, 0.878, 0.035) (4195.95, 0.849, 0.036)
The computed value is 4.4 A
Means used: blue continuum 0.863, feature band 0.767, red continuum 0.867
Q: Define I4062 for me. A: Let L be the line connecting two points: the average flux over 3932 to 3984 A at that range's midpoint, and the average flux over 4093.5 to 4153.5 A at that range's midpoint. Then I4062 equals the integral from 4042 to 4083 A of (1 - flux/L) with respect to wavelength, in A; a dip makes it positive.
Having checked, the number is -4.31 A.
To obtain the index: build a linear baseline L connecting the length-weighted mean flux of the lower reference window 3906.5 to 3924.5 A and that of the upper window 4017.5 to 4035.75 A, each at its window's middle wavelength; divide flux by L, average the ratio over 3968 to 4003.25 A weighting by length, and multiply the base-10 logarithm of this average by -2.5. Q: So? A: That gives 0.12 mag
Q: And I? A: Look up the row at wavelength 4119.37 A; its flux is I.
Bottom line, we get 0.86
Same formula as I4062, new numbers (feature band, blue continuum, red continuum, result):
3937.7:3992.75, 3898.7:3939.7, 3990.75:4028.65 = 3.8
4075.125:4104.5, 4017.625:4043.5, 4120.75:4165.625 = 3.8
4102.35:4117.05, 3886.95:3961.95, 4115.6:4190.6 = 1.7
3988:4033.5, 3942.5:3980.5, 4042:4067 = -3.8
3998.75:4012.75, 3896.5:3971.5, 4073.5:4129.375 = -1.0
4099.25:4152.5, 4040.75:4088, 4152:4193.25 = 3.6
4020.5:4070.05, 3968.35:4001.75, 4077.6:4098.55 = -4.1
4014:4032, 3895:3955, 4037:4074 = -0.8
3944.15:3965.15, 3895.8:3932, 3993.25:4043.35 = 1.2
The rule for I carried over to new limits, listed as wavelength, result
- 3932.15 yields 0.57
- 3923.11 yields 0.851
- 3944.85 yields 0.809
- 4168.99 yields 0.907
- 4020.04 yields 0.838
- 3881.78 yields 0.908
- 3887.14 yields 0.528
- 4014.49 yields 0.897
